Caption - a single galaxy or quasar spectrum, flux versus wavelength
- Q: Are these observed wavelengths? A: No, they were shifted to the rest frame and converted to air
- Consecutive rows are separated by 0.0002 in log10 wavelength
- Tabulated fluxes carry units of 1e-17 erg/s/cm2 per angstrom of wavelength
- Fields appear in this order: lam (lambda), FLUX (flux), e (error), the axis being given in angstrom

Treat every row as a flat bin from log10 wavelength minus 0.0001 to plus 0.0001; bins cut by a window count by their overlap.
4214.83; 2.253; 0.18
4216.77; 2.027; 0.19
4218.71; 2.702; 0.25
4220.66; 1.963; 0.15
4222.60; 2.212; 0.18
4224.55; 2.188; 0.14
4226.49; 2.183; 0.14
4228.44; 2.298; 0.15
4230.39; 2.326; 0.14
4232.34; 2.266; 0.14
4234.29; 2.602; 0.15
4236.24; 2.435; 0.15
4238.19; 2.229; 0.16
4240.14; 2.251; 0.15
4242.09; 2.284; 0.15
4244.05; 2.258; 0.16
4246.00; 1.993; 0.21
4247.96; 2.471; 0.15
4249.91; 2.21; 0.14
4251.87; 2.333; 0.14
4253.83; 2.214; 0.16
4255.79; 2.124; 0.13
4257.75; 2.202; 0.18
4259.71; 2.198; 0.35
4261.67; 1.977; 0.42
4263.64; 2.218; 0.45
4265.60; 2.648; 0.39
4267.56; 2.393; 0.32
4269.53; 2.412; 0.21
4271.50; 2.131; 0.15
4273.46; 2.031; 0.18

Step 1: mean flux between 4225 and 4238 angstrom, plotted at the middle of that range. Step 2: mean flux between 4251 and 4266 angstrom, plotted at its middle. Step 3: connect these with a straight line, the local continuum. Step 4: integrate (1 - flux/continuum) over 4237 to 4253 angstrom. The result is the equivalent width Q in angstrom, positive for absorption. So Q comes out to 0.17 angstrom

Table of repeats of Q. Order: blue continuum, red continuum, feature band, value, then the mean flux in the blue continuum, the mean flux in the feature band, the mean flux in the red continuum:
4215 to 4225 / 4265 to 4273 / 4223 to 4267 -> 0.4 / 2.22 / 2.27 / 2.36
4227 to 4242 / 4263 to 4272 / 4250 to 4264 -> 1.1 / 2.34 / 2.18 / 2.38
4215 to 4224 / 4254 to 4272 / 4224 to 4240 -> -0.6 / 2.23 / 2.32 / 2.26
